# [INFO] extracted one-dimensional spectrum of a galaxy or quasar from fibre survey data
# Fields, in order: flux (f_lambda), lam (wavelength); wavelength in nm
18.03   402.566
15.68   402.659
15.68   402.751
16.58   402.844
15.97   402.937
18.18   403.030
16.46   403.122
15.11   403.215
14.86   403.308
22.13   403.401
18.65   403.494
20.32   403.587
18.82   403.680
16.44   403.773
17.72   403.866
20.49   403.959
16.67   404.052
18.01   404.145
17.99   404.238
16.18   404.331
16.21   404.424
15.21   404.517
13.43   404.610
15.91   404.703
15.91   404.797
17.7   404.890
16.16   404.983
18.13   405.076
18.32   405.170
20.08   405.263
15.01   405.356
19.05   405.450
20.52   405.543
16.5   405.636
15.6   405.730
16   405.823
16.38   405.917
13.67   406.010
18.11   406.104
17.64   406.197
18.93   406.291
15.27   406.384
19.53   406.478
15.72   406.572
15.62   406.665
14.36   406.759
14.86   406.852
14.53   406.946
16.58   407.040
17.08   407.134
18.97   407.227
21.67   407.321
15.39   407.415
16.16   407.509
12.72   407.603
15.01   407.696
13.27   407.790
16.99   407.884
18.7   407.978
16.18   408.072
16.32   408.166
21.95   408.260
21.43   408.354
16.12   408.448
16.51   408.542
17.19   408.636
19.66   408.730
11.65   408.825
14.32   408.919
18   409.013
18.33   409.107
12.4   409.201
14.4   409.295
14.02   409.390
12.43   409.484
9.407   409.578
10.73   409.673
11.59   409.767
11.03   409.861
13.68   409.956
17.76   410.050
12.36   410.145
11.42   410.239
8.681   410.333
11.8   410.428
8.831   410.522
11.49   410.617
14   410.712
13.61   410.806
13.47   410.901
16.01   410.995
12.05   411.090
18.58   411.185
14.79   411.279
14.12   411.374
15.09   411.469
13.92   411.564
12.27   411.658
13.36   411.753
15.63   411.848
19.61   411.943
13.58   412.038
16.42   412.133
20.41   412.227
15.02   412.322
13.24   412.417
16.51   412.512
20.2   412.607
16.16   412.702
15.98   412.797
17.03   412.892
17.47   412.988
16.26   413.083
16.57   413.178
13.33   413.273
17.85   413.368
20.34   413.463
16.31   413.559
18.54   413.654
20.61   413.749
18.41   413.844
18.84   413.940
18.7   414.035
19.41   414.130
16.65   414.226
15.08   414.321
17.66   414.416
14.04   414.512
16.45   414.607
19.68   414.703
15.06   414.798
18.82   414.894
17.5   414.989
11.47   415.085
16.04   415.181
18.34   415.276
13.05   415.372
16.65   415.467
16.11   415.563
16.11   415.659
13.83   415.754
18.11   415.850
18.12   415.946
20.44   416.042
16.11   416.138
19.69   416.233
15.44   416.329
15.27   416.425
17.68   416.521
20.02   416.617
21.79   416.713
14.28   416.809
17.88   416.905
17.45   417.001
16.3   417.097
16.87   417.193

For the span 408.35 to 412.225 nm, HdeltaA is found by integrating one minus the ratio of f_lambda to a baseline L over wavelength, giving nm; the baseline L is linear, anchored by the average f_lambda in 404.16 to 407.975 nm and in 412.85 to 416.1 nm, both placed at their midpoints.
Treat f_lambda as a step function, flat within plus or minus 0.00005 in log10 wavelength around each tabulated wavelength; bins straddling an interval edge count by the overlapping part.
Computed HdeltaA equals 0.61 nm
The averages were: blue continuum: 16.6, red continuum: 17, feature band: 14.2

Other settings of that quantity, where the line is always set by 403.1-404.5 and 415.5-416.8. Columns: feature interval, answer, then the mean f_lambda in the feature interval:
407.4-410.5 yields 0.51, 14.7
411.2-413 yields 0.17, 15.8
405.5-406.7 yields 0.05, 16.9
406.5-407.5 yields 0.06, 16.5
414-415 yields 0.02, 17.2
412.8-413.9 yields 0.00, 17.5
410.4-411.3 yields 0.21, 13.5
